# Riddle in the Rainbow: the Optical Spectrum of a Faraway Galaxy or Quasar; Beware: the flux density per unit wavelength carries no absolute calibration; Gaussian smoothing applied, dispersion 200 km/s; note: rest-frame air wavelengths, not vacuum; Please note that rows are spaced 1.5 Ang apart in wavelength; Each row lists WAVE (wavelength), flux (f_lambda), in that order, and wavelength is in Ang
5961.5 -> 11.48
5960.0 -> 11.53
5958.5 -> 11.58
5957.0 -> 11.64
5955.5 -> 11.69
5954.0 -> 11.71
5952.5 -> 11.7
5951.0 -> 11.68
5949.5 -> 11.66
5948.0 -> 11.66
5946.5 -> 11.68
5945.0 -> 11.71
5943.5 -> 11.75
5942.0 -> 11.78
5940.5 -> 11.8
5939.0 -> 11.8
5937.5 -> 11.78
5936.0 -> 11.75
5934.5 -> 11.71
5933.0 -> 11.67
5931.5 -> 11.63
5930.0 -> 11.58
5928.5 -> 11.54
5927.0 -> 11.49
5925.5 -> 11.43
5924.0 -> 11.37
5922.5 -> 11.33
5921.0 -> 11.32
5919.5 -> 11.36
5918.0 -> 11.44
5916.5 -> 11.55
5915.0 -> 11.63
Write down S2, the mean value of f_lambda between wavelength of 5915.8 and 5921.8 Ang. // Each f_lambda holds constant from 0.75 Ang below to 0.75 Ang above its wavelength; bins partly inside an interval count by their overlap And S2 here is 11.4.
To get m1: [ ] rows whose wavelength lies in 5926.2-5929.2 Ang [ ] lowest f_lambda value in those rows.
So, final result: 11.49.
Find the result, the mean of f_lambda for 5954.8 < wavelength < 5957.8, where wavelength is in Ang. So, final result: 11.7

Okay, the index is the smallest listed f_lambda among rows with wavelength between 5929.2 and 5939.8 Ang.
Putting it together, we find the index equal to 11.58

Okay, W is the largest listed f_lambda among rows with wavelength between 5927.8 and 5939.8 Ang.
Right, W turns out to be 11.8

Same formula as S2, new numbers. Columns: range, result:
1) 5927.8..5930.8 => 11.6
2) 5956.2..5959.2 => 11.6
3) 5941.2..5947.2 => 11.7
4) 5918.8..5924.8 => 11.3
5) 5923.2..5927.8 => 11.4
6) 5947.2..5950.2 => 11.7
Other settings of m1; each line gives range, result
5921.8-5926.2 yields 11.33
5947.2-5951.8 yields 11.66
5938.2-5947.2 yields 11.68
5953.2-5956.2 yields 11.69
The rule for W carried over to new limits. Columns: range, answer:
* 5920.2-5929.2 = 11.54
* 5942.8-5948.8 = 11.75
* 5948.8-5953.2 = 11.7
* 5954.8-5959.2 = 11.69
